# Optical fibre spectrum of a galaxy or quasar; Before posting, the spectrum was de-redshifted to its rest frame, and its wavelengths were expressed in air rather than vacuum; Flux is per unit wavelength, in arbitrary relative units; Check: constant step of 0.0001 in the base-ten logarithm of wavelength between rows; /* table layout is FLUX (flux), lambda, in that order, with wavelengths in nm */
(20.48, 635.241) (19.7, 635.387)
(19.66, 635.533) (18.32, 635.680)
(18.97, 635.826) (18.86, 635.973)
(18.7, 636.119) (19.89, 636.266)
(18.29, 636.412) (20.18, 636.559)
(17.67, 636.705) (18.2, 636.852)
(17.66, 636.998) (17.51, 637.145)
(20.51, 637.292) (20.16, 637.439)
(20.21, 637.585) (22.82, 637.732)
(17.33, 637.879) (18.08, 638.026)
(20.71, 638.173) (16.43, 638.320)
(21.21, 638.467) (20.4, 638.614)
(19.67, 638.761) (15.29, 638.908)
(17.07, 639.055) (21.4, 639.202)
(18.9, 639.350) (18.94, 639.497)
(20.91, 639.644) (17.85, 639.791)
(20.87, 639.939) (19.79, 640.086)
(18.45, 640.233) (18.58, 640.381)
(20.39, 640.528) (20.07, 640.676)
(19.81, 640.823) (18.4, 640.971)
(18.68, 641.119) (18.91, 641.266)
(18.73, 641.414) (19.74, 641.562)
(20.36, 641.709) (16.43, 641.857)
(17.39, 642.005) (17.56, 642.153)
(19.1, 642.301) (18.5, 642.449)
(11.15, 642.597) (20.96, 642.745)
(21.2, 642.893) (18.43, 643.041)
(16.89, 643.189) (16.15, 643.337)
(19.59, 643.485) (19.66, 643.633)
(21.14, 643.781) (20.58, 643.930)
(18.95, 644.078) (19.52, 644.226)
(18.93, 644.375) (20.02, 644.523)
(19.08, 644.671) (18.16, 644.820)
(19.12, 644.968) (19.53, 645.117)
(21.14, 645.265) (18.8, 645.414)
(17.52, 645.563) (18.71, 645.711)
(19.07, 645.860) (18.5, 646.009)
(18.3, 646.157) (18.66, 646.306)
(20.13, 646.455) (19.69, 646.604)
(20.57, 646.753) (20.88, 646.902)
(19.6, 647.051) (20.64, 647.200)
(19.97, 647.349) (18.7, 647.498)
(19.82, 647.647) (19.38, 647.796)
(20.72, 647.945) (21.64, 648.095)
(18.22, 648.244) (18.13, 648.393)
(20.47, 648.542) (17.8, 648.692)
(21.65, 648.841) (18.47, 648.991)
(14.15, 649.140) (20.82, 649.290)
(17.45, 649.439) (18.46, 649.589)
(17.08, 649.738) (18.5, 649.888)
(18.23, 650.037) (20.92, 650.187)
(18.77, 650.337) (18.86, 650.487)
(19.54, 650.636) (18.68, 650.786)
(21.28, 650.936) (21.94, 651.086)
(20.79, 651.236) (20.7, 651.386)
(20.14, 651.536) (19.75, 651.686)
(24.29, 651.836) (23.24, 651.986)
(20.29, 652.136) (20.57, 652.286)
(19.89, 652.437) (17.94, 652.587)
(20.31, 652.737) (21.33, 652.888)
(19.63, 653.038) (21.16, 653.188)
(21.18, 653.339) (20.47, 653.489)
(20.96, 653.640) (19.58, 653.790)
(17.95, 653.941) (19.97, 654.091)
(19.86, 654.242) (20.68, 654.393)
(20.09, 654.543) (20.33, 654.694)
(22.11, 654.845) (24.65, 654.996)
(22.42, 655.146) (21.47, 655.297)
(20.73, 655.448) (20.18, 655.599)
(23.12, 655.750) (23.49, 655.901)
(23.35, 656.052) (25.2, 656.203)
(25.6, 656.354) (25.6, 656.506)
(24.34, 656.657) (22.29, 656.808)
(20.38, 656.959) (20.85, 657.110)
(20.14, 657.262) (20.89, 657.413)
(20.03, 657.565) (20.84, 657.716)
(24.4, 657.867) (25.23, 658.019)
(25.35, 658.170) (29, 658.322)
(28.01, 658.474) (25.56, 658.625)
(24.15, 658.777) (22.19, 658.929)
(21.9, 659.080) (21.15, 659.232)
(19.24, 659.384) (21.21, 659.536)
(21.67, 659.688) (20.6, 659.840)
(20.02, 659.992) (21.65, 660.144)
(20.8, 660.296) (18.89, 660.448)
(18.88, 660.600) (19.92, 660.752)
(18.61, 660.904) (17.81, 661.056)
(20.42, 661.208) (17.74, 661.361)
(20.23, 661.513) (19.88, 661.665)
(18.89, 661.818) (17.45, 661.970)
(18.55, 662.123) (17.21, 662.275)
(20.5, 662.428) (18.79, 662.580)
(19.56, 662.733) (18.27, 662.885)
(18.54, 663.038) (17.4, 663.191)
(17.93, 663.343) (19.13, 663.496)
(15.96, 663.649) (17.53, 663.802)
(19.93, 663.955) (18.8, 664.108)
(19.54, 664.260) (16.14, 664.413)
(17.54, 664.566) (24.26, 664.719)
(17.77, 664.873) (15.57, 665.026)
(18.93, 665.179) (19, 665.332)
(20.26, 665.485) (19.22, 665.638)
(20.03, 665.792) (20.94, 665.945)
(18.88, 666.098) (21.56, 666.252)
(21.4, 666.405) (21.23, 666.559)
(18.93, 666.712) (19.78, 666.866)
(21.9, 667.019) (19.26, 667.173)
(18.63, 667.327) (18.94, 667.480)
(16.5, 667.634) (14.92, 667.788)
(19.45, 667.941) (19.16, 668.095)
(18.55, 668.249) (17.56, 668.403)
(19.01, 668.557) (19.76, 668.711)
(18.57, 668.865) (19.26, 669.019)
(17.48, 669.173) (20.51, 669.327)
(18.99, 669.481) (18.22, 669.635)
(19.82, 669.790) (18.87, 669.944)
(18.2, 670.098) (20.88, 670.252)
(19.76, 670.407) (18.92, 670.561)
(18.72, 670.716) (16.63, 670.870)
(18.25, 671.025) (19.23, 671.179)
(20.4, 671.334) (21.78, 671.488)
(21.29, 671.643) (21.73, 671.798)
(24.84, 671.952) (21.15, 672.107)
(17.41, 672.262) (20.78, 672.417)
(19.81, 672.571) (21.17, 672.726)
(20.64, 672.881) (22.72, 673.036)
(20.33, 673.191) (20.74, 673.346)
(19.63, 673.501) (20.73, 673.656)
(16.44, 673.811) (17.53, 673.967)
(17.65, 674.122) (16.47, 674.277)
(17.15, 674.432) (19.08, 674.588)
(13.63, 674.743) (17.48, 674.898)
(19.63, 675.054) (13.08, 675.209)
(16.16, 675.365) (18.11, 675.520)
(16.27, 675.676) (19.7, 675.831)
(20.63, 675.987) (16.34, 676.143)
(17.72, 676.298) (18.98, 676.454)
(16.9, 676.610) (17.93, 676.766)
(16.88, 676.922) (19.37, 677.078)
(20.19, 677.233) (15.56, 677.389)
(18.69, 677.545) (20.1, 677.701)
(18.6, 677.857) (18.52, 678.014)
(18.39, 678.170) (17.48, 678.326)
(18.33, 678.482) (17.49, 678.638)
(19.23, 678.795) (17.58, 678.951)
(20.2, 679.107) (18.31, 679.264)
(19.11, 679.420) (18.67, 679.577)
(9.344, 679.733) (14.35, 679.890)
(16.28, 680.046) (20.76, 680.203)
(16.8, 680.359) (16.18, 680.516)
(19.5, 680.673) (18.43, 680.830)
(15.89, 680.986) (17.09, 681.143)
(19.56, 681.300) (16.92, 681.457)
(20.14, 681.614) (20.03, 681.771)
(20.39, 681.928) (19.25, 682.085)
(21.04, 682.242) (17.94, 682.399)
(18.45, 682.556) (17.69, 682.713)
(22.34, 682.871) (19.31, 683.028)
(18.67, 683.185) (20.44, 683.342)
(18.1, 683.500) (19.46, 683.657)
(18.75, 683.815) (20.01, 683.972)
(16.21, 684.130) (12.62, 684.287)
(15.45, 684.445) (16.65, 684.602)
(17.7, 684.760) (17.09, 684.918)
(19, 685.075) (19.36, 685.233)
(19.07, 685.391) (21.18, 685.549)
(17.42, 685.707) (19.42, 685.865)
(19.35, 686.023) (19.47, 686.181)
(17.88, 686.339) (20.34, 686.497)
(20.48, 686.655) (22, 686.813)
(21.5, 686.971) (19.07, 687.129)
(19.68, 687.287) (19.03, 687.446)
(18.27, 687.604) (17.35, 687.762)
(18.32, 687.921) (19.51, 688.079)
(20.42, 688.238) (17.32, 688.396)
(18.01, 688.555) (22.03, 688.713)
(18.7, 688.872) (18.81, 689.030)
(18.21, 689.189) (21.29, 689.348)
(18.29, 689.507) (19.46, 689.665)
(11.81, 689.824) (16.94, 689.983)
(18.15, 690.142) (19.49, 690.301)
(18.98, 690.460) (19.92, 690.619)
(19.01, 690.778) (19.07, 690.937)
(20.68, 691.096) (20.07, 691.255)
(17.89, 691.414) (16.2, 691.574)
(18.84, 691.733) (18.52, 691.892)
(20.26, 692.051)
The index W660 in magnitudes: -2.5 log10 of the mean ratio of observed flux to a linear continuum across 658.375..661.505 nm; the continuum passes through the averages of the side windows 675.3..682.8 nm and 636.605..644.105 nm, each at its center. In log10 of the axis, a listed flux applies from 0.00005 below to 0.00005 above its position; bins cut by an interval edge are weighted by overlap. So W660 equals -0.14 mag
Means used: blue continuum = 18.9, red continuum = 18.1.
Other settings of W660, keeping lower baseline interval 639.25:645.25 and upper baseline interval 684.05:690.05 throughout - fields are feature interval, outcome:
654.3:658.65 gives -0.21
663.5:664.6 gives 0.04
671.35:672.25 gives -0.16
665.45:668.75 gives -0.03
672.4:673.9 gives -0.09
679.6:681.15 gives 0.13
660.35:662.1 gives -0.01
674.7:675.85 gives 0.12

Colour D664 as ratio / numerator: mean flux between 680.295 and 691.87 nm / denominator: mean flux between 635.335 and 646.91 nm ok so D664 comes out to 0.98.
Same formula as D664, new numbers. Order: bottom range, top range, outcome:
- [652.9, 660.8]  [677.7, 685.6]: 0.83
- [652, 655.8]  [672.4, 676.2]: 0.89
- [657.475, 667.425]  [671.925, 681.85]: 0.91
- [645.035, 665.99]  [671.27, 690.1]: 0.92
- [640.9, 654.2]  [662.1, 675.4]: 0.98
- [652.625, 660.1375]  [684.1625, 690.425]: 0.84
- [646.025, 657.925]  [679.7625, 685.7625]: 0.89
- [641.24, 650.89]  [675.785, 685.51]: 0.96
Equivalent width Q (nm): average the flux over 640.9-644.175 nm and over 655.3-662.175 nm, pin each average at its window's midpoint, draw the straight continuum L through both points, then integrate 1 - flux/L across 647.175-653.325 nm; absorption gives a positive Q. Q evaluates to 0.09 nm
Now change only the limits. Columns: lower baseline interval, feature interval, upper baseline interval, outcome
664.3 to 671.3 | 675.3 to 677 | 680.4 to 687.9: 0.10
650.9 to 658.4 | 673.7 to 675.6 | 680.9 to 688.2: 0.27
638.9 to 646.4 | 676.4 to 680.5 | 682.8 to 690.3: 0.21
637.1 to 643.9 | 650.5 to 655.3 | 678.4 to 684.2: -0.49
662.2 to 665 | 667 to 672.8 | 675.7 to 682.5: -0.31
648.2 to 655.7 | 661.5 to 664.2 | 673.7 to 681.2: 0.07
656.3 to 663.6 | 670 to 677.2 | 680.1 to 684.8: 0.19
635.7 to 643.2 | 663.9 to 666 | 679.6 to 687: -0.06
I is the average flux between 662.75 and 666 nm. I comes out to 18.7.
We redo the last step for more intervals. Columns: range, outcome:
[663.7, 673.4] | 19.5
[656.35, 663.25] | 21.1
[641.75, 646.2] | 18.7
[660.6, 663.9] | 18.6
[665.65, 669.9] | 19.2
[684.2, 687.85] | 18.7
